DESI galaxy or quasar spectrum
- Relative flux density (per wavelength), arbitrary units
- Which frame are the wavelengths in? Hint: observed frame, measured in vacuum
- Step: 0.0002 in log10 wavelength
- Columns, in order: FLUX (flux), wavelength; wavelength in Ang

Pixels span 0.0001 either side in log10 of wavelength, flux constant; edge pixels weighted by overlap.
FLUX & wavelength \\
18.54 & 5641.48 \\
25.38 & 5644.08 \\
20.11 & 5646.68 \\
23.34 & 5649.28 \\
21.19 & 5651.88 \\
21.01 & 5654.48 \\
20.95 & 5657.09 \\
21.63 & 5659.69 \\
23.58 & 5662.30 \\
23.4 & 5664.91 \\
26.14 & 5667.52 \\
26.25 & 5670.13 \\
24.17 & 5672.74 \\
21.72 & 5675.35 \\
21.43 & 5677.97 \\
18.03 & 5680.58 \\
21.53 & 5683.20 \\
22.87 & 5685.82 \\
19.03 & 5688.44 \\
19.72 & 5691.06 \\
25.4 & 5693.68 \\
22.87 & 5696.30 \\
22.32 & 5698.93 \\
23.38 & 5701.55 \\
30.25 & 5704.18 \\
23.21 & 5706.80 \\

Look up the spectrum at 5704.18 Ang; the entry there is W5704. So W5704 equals 30.25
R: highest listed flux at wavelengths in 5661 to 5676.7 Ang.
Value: 26.25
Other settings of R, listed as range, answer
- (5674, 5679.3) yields 21.72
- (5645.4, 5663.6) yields 23.58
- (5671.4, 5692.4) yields 24.17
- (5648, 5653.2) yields 23.34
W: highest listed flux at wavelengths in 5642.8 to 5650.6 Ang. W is 25.38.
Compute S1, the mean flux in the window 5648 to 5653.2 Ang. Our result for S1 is 22.3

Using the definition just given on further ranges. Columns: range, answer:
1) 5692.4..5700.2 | 23.5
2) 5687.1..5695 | 21.4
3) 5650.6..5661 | 21.2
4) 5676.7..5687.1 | 21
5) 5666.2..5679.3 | 23.9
